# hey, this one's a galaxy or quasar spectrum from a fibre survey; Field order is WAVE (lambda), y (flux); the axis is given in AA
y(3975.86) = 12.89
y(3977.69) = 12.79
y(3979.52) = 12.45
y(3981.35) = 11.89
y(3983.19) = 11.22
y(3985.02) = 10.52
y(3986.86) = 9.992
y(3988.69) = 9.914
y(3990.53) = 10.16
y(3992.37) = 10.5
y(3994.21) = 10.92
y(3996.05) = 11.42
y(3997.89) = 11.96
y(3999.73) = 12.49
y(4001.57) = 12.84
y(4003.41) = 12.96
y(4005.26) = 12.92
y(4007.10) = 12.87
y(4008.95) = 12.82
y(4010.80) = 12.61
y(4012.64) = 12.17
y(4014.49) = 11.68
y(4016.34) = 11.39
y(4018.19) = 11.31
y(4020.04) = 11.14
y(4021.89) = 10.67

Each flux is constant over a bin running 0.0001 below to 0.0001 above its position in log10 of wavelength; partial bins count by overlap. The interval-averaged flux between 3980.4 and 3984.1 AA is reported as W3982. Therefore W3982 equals 11.6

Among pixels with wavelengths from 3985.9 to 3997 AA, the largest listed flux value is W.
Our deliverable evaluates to 11.42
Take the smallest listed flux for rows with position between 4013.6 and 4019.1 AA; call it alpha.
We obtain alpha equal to 11.31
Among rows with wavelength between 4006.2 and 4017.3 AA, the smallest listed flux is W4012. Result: 11.39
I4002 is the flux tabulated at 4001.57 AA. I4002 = 12.84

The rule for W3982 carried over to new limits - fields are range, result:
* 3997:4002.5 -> 12.4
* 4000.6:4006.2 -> 12.9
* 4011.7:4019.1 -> 11.6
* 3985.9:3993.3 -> 10.1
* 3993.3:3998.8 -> 11.4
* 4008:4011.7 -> 12.7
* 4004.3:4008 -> 12.9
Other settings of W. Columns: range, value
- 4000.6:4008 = 12.96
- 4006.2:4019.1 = 12.87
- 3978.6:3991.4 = 12.45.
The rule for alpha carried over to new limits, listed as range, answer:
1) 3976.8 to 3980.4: 12.45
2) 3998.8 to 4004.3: 12.49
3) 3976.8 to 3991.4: 9.914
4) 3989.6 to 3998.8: 10.16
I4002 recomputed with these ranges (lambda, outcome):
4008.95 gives 12.82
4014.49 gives 11.68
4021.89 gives 10.67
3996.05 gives 11.42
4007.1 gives 12.87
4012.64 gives 12.17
